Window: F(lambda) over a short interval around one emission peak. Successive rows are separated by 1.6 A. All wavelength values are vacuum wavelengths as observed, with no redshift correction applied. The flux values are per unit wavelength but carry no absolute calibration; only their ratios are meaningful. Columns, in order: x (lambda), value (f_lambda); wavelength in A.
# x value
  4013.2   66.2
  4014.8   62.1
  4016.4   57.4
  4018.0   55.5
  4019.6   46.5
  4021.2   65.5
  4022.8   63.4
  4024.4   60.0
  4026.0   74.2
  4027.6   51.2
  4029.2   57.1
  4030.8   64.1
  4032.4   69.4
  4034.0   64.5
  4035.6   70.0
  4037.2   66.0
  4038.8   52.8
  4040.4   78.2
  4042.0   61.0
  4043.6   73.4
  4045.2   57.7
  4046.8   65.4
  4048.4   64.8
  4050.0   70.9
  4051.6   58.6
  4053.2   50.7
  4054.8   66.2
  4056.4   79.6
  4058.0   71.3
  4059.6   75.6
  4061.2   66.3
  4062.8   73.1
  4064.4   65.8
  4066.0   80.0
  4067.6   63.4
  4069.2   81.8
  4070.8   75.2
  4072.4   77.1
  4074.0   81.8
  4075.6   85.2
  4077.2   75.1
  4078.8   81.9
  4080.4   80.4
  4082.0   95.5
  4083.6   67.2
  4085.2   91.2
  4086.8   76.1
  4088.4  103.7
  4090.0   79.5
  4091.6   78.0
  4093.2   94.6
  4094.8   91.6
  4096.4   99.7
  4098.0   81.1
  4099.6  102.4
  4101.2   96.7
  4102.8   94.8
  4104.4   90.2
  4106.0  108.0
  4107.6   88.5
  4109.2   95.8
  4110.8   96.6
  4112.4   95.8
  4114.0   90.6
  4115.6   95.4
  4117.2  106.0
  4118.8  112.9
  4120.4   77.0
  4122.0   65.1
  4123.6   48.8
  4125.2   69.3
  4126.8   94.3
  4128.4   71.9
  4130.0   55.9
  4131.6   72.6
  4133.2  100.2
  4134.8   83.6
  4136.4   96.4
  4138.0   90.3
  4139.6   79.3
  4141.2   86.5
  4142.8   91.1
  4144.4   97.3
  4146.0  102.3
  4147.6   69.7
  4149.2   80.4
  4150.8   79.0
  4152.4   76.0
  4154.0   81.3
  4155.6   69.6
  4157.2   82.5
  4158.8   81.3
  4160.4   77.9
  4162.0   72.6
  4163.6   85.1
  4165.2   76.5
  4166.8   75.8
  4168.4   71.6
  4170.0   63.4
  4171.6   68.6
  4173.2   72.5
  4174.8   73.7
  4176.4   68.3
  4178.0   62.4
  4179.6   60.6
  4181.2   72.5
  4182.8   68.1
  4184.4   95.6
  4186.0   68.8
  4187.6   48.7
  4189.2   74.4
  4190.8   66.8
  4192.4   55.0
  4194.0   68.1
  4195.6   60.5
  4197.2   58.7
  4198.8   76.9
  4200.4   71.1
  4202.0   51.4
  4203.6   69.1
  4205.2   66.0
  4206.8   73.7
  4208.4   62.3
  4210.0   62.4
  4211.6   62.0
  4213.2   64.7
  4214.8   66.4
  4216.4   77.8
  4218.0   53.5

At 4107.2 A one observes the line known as C IV 1549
